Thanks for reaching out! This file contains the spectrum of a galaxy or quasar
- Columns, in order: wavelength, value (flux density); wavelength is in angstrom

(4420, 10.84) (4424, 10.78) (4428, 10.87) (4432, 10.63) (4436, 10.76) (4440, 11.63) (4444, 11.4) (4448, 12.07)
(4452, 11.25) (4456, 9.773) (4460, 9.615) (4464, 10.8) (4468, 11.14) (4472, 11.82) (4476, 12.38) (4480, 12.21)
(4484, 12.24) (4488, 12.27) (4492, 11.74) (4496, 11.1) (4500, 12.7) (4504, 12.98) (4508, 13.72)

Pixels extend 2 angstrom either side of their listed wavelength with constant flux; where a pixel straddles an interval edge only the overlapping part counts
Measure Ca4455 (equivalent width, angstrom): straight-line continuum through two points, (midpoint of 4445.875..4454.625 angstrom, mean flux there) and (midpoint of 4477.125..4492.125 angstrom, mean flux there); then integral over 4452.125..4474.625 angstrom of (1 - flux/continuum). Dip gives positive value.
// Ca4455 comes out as 2.0 angstrom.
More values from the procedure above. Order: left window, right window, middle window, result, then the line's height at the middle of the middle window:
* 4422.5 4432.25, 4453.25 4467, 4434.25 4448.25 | -1.2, 10.5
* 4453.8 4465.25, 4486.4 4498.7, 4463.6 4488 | -2.2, 10.9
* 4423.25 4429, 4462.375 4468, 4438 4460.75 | -0.3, 10.9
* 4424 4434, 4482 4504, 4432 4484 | 0.5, 11.4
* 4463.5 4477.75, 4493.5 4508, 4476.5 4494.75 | -0.1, 12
